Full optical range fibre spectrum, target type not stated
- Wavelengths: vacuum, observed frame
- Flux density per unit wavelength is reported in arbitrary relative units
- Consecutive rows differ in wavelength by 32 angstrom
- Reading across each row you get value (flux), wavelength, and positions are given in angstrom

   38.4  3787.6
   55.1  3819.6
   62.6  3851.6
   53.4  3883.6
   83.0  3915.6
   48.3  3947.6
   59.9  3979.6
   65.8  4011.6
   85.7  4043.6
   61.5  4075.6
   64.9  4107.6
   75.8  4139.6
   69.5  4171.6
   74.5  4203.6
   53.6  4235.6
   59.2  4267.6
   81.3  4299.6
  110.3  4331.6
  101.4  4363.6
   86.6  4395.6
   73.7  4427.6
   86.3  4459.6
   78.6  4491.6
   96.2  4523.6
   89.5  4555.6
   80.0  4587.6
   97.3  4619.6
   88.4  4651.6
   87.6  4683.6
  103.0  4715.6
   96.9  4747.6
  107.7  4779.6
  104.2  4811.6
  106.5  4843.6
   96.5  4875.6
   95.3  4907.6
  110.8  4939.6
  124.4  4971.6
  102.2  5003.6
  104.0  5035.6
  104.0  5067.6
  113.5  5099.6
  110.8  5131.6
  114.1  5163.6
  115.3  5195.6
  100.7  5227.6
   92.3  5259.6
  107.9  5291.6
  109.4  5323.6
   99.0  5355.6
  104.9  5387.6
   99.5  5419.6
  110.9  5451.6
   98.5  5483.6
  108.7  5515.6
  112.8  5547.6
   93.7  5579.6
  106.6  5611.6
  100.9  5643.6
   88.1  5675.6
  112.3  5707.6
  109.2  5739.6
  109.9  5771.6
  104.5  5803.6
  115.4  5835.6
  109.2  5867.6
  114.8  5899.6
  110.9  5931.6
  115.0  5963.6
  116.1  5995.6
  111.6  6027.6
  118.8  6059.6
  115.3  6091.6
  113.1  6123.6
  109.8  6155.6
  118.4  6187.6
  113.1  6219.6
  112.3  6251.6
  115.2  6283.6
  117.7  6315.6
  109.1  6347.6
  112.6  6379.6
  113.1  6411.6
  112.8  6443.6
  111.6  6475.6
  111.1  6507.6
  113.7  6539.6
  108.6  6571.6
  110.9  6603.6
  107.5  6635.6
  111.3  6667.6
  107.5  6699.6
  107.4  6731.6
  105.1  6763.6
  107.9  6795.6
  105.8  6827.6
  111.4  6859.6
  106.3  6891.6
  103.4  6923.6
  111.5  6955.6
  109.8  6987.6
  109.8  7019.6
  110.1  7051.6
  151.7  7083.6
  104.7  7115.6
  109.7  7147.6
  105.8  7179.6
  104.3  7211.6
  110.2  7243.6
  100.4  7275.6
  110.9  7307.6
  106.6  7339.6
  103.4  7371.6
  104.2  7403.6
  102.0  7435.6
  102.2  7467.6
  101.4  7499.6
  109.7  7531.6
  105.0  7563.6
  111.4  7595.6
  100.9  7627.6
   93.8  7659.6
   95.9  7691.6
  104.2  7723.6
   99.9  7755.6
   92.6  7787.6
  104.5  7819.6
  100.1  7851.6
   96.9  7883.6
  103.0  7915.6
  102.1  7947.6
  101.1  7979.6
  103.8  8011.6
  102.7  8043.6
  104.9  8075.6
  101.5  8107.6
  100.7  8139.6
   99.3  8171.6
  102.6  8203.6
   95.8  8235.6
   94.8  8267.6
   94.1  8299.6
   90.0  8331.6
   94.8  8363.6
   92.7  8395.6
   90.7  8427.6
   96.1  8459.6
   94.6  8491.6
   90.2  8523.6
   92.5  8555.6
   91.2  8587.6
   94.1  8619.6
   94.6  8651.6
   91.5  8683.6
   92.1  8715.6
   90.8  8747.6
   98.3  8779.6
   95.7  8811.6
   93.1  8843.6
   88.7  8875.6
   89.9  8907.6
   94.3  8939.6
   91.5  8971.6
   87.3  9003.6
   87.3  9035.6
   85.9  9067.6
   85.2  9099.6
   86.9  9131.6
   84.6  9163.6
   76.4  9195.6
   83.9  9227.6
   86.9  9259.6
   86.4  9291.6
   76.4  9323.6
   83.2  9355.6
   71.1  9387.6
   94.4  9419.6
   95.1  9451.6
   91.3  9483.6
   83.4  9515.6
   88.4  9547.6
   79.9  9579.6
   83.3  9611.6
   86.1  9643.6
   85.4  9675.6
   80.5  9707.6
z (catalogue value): 0.078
